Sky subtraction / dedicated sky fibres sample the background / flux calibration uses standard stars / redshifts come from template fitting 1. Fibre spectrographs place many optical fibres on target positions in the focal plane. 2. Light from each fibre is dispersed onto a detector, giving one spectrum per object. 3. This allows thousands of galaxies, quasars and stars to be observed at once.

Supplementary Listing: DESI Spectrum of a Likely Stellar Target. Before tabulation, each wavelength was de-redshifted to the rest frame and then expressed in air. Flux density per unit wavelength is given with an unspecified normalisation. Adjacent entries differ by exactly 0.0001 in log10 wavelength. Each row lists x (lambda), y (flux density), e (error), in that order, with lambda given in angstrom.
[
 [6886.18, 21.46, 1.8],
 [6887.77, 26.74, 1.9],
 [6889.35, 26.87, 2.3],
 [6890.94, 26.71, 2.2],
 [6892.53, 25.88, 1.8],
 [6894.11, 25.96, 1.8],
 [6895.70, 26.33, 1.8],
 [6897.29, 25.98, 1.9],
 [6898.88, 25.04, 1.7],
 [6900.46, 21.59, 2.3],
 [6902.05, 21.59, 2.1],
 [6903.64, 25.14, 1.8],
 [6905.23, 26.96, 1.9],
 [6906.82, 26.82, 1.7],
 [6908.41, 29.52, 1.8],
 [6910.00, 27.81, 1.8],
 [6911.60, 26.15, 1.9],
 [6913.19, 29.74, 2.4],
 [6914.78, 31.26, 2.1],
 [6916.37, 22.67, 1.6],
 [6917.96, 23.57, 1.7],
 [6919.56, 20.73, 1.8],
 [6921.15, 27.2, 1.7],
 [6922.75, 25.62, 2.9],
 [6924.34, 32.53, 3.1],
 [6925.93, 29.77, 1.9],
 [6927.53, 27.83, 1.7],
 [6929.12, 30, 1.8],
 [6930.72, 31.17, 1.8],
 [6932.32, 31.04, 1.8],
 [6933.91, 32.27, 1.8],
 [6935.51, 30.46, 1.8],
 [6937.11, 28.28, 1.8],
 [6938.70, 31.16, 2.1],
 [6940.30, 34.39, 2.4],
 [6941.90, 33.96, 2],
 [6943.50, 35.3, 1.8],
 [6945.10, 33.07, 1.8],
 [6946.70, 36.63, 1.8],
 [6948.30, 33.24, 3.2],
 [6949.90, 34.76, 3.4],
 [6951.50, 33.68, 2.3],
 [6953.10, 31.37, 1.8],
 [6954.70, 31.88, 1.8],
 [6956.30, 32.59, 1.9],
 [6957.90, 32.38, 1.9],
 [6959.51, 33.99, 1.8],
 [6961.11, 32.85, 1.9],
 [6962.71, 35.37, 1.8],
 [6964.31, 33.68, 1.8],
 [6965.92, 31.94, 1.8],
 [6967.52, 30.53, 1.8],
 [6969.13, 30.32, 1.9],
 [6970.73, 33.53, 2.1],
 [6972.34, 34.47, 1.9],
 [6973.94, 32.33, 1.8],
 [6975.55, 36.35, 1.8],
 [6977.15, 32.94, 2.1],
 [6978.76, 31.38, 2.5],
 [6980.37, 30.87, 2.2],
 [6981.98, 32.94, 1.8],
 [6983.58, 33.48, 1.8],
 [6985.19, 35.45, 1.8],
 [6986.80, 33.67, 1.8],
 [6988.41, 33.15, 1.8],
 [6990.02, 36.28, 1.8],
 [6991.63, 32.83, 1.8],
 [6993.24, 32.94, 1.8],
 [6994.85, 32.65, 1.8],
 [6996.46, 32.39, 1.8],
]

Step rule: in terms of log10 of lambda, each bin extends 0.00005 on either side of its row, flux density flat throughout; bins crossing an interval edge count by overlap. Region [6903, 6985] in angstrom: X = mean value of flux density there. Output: 31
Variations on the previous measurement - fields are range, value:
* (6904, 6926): 27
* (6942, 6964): 33.6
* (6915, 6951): 30.3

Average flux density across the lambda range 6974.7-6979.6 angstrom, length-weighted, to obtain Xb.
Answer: 33.5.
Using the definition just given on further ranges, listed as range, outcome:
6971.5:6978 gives 34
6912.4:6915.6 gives 30.5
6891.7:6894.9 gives 26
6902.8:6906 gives 26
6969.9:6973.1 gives 34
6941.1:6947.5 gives 34.7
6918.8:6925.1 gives 26.5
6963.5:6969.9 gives 31.6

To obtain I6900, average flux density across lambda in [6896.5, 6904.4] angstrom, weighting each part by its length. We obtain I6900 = 23.9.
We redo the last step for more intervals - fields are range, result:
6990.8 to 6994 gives 32.9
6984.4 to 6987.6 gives 34.5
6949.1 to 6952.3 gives 34.2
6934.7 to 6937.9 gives 29.3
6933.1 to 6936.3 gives 31.4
